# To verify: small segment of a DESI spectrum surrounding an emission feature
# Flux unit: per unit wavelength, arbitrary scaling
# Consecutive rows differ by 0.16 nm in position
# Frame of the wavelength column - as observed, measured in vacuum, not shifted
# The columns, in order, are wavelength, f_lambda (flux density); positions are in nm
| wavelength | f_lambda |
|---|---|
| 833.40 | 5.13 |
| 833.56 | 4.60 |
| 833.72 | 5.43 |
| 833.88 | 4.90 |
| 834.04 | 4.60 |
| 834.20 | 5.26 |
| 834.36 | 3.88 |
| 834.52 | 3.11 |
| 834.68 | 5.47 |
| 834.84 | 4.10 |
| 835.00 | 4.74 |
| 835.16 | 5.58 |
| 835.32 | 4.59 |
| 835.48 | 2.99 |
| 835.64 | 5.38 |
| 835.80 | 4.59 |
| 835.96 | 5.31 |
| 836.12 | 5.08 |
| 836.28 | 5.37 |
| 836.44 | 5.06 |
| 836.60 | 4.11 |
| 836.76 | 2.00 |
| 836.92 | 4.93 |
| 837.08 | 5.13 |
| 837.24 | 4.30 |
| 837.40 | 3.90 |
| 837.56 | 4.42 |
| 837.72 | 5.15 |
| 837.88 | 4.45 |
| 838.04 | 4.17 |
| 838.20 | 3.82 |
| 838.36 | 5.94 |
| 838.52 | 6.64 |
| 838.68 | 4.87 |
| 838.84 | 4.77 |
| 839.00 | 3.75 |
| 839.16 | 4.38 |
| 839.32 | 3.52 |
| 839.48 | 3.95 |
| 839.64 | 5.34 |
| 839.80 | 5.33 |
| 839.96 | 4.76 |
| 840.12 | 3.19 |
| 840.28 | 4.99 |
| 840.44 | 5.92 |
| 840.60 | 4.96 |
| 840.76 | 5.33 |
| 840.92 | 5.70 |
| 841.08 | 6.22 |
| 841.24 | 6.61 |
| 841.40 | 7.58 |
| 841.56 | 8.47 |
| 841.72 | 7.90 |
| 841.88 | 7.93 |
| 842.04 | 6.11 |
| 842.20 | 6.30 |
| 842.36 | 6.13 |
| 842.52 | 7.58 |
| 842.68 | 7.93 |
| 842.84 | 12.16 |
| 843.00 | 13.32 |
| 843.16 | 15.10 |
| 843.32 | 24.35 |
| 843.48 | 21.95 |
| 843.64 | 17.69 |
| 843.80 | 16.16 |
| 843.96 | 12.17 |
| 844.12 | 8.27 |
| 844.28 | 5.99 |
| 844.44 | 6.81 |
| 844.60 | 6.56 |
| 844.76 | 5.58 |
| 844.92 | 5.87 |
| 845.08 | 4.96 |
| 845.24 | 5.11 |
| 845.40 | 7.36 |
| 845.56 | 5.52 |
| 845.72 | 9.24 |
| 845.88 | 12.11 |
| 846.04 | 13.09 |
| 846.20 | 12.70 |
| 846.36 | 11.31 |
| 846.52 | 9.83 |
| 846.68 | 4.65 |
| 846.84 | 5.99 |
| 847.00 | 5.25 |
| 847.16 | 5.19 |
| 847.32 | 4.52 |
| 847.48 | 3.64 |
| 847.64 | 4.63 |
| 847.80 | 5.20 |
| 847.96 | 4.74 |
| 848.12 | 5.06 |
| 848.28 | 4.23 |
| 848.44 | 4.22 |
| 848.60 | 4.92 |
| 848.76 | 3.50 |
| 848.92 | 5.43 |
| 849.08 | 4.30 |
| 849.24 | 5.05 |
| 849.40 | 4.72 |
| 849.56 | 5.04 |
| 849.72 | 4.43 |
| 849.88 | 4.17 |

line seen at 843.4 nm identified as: Halpha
